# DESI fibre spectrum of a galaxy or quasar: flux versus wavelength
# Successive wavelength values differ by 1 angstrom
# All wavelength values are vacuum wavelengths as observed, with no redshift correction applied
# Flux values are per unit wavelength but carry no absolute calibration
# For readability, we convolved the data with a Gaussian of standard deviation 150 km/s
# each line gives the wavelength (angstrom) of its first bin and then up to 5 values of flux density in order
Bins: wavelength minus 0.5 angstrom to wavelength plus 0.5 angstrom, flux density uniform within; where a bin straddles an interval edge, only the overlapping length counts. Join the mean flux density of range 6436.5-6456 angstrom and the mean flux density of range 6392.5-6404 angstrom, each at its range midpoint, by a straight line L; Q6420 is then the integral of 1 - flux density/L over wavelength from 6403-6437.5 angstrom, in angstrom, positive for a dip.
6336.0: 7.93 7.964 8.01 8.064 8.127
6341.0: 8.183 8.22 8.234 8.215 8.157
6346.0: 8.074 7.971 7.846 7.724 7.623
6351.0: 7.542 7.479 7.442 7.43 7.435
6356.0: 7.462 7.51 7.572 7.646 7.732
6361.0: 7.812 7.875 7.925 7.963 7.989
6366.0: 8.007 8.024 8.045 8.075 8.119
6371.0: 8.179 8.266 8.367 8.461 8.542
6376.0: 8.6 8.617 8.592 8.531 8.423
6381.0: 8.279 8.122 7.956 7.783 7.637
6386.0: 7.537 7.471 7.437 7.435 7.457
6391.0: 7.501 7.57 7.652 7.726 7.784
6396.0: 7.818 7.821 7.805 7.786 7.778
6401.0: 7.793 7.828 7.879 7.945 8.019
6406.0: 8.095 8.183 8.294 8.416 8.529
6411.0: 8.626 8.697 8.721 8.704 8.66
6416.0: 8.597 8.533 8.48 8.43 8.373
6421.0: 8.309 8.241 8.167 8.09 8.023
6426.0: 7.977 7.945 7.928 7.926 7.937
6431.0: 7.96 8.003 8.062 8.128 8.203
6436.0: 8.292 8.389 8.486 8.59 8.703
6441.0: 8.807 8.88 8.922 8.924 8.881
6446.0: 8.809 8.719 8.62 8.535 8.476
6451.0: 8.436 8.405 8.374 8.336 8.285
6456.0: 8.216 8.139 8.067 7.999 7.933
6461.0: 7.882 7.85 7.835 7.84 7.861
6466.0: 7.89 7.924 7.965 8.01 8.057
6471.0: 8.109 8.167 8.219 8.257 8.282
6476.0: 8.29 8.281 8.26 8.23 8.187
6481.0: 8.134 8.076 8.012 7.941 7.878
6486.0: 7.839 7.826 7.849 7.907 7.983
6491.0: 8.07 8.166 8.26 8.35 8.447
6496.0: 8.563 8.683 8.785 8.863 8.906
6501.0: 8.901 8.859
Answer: -0.4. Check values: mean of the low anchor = 7.79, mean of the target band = 8.26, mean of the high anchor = 8.6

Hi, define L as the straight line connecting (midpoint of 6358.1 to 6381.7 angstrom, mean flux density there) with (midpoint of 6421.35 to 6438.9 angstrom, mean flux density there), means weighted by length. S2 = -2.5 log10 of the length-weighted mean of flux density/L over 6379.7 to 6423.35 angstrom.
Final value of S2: 0.012 mag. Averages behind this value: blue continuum 8.17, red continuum 8.12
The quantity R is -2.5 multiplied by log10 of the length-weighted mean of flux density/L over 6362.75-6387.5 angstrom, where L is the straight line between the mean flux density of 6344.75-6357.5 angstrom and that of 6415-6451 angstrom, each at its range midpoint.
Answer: -0.037 mag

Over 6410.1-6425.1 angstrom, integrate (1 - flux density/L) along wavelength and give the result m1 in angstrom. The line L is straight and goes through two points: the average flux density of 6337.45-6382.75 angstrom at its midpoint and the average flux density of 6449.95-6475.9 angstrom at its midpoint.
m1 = -0.7 angstrom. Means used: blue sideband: 8.01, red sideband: 8.1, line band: 8.46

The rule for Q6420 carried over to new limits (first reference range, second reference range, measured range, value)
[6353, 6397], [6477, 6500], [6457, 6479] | 0.3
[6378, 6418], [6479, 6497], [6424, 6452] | -1.1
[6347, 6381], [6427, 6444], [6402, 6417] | -0.3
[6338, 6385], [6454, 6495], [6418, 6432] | -0.1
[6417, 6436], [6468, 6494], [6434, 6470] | -0.9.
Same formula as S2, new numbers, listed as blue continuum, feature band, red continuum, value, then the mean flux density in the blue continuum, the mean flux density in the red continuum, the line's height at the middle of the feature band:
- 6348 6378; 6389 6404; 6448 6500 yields 0.04 mag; 7.92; 8.17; 8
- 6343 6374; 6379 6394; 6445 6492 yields 0.02 mag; 7.87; 8.14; 7.94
